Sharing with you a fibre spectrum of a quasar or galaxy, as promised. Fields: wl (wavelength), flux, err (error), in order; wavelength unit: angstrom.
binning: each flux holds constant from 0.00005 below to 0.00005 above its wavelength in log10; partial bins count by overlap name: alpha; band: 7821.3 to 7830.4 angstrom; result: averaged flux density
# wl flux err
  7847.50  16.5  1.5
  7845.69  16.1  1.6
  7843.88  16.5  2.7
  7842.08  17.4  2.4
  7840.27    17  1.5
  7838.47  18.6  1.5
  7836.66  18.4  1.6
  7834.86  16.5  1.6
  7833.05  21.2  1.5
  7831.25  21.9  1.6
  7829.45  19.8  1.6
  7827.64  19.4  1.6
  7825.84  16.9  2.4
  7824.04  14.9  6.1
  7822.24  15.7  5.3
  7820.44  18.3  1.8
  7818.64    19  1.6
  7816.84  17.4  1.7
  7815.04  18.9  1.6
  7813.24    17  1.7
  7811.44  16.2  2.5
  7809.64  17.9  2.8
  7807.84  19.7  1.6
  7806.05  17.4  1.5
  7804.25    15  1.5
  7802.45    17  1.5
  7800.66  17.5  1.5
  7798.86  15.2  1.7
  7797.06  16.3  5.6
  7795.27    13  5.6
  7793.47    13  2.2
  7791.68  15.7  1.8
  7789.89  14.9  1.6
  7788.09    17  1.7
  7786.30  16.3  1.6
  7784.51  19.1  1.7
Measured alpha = 17.4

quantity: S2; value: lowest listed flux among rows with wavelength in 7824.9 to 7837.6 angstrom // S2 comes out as 16.5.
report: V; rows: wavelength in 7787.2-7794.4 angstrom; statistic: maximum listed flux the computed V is 17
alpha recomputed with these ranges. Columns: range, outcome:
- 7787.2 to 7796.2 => 14.7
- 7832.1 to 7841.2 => 18.4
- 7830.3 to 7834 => 21.5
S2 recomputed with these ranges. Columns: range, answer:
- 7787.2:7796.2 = 13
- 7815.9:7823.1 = 15.7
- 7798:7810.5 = 15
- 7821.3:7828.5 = 14.9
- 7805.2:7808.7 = 17.4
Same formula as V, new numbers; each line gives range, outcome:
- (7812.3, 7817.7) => 18.9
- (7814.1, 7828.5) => 19.4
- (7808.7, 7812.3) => 17.9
